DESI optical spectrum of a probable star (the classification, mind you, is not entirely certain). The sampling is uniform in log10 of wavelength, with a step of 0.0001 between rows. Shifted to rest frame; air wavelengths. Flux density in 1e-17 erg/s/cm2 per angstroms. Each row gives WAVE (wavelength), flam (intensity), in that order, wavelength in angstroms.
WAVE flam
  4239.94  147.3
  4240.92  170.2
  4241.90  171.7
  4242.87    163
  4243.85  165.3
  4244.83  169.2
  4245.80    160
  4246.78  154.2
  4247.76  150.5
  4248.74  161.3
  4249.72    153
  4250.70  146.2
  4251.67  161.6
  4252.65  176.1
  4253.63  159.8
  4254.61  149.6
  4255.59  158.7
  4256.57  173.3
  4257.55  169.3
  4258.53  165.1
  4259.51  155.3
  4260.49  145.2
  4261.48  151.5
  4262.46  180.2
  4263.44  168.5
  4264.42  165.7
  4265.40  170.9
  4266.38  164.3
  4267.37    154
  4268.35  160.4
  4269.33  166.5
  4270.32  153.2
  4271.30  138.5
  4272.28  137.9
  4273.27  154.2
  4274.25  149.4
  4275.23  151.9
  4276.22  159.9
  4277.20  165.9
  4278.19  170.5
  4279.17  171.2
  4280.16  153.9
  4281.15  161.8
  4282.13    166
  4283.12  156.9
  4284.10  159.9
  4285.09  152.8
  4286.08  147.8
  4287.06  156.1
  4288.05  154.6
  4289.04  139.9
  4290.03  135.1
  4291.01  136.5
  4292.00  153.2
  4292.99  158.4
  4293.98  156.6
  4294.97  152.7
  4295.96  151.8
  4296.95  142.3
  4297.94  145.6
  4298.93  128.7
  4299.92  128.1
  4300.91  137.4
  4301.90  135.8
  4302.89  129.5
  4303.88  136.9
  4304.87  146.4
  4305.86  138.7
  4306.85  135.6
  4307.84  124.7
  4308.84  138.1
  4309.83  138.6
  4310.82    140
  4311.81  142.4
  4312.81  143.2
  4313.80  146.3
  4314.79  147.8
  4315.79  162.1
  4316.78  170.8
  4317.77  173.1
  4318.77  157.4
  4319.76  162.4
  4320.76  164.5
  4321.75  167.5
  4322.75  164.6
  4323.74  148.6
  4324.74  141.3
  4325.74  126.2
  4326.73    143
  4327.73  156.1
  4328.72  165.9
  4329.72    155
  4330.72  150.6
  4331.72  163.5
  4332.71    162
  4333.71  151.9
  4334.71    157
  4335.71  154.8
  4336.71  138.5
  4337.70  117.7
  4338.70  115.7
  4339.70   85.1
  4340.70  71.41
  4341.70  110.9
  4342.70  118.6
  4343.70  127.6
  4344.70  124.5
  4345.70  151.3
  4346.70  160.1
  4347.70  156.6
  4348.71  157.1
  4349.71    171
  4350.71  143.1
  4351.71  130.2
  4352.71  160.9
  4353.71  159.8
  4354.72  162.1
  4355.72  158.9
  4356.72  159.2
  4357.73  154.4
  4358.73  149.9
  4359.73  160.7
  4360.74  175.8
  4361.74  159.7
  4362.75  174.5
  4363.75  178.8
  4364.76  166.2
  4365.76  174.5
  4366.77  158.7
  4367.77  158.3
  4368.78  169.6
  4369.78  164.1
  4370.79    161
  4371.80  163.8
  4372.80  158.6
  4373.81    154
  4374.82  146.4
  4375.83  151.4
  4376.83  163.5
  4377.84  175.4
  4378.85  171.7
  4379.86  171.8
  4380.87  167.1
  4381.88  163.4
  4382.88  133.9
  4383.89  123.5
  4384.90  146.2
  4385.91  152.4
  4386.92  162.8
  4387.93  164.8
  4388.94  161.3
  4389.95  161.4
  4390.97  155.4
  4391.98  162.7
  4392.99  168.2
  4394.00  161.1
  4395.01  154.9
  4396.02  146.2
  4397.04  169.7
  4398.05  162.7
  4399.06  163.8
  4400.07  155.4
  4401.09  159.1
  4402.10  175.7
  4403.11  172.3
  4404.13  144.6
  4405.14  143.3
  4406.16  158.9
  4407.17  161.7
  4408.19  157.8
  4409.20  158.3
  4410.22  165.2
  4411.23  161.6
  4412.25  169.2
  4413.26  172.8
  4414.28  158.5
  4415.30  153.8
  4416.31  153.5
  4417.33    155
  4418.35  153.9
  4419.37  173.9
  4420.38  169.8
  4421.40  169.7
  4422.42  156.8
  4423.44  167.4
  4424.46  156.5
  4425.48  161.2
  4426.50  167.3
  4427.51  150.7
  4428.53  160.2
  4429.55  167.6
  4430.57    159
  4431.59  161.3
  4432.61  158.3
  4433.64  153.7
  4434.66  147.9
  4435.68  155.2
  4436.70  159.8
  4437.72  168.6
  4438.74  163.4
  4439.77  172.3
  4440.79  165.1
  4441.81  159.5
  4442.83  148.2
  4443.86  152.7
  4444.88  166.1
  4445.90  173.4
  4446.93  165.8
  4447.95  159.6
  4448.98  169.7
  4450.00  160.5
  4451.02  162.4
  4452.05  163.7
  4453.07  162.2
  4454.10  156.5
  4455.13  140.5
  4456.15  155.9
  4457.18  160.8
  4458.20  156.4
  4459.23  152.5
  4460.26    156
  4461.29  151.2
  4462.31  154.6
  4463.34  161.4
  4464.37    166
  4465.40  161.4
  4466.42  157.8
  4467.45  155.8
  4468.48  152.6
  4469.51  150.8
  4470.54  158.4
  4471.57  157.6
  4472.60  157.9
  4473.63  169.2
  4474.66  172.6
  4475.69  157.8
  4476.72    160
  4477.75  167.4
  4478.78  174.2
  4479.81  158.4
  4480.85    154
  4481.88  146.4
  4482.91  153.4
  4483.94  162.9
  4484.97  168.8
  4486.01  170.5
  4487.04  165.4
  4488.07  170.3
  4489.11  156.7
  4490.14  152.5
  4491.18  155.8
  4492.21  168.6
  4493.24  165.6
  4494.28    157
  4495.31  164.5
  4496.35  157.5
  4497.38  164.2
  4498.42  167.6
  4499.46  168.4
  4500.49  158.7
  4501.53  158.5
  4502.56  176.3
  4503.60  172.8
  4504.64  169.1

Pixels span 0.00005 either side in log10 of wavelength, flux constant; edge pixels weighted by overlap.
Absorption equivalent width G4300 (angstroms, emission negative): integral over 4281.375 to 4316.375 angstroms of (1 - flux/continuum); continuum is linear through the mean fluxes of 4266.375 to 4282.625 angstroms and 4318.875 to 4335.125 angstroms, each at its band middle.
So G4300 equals 2.54 angstroms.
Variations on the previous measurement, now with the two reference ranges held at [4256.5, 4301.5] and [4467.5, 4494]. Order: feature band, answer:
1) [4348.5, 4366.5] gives -0.5 angstroms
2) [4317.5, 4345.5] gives 2.6 angstroms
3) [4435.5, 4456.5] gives -0.2 angstroms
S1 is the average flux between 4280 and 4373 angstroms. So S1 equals 149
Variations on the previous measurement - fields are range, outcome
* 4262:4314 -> 150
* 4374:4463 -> 160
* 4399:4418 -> 160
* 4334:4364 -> 145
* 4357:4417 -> 160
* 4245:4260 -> 160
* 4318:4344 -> 142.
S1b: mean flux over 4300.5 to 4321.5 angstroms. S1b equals 147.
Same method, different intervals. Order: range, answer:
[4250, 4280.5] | 160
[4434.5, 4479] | 160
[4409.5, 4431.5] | 162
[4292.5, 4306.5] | 142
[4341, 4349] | 136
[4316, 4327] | 157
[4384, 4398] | 158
